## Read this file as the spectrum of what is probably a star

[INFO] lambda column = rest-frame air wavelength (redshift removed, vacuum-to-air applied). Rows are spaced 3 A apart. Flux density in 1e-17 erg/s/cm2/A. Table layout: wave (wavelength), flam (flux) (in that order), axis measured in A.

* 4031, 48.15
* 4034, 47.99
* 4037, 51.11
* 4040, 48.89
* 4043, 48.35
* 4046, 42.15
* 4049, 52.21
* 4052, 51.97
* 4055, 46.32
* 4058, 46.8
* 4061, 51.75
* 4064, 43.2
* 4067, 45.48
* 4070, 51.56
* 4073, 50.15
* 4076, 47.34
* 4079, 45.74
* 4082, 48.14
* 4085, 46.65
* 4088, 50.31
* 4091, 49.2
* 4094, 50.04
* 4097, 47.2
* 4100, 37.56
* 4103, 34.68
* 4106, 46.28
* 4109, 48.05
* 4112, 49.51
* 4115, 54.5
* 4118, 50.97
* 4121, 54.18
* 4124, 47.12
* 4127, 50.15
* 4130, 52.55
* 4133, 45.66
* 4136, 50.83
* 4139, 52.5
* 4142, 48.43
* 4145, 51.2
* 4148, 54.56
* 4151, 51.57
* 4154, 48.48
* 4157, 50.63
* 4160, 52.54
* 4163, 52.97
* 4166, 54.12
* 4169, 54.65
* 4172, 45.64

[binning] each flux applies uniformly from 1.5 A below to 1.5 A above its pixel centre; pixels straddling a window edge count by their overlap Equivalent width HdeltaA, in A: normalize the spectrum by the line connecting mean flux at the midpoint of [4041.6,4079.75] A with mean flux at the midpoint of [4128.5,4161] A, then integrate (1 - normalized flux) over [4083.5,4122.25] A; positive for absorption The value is 1.4 A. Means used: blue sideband 48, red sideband 50.8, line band 47.6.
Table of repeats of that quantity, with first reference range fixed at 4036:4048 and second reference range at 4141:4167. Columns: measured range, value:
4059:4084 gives 0.4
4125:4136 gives 0.3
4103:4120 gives 0.5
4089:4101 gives 0.7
